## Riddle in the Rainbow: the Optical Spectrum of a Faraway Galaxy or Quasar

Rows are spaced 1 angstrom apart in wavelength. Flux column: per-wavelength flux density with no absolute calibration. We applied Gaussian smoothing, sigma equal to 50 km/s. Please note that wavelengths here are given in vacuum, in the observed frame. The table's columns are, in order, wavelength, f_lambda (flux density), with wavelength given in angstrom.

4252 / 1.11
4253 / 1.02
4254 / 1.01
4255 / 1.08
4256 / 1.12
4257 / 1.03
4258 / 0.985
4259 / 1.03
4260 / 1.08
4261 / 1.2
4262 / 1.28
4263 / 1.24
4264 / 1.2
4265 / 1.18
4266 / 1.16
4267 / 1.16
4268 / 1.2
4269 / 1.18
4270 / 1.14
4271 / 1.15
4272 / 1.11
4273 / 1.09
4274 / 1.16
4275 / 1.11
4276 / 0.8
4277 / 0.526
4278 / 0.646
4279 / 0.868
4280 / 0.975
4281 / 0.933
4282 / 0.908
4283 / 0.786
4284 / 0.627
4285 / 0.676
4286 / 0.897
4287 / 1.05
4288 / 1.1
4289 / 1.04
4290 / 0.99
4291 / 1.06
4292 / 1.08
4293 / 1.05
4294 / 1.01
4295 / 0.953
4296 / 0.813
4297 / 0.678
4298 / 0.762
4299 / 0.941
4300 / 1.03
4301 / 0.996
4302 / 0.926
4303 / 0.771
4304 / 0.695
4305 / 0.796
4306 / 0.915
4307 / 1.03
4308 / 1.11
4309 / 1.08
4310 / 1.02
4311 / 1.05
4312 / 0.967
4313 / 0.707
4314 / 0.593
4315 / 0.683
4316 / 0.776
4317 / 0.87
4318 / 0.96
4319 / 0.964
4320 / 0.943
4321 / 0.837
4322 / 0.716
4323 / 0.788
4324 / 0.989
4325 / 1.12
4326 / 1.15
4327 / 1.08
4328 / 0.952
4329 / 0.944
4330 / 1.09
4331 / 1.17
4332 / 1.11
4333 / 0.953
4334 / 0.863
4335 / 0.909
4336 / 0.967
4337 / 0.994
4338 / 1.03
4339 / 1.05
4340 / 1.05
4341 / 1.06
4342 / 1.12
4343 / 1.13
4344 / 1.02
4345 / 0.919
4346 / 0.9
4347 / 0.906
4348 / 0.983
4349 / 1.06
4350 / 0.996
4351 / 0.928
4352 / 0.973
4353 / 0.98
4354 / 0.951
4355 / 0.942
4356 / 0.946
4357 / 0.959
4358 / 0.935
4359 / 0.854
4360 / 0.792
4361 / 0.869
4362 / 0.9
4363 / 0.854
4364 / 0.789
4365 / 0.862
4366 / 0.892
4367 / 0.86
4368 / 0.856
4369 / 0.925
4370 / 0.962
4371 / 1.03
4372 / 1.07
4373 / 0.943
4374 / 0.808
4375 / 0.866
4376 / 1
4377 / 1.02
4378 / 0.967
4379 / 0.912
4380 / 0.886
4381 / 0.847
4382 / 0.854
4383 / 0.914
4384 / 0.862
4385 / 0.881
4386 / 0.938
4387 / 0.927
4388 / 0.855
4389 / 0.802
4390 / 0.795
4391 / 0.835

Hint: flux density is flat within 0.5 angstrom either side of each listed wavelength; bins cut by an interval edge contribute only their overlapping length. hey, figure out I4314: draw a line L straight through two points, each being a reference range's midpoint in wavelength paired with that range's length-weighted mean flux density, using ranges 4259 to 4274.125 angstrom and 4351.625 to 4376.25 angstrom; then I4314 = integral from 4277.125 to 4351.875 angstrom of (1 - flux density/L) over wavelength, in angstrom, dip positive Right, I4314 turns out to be 7.0 angstrom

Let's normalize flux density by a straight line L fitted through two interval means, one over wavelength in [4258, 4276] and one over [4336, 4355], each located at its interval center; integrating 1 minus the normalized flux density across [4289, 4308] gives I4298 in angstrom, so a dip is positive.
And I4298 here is 2.8 angstrom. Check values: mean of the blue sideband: 1.14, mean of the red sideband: 1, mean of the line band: 0.925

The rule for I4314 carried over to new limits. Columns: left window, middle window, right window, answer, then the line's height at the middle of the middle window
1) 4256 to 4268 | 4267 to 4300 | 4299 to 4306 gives 1.6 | 1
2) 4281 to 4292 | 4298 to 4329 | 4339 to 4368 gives 0.6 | 0.931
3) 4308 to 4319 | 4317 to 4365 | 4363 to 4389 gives -3.7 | 0.895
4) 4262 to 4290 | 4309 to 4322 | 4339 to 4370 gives 1.4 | 0.972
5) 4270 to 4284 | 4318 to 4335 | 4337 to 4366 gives -0.6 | 0.945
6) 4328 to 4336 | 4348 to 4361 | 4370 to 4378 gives 0.5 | 0.98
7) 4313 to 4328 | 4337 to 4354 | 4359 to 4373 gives -2.1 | 0.892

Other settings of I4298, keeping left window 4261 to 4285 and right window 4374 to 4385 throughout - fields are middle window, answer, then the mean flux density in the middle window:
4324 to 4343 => -1.6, 1.04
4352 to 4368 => 0.6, 0.894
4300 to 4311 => 0.4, 0.944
